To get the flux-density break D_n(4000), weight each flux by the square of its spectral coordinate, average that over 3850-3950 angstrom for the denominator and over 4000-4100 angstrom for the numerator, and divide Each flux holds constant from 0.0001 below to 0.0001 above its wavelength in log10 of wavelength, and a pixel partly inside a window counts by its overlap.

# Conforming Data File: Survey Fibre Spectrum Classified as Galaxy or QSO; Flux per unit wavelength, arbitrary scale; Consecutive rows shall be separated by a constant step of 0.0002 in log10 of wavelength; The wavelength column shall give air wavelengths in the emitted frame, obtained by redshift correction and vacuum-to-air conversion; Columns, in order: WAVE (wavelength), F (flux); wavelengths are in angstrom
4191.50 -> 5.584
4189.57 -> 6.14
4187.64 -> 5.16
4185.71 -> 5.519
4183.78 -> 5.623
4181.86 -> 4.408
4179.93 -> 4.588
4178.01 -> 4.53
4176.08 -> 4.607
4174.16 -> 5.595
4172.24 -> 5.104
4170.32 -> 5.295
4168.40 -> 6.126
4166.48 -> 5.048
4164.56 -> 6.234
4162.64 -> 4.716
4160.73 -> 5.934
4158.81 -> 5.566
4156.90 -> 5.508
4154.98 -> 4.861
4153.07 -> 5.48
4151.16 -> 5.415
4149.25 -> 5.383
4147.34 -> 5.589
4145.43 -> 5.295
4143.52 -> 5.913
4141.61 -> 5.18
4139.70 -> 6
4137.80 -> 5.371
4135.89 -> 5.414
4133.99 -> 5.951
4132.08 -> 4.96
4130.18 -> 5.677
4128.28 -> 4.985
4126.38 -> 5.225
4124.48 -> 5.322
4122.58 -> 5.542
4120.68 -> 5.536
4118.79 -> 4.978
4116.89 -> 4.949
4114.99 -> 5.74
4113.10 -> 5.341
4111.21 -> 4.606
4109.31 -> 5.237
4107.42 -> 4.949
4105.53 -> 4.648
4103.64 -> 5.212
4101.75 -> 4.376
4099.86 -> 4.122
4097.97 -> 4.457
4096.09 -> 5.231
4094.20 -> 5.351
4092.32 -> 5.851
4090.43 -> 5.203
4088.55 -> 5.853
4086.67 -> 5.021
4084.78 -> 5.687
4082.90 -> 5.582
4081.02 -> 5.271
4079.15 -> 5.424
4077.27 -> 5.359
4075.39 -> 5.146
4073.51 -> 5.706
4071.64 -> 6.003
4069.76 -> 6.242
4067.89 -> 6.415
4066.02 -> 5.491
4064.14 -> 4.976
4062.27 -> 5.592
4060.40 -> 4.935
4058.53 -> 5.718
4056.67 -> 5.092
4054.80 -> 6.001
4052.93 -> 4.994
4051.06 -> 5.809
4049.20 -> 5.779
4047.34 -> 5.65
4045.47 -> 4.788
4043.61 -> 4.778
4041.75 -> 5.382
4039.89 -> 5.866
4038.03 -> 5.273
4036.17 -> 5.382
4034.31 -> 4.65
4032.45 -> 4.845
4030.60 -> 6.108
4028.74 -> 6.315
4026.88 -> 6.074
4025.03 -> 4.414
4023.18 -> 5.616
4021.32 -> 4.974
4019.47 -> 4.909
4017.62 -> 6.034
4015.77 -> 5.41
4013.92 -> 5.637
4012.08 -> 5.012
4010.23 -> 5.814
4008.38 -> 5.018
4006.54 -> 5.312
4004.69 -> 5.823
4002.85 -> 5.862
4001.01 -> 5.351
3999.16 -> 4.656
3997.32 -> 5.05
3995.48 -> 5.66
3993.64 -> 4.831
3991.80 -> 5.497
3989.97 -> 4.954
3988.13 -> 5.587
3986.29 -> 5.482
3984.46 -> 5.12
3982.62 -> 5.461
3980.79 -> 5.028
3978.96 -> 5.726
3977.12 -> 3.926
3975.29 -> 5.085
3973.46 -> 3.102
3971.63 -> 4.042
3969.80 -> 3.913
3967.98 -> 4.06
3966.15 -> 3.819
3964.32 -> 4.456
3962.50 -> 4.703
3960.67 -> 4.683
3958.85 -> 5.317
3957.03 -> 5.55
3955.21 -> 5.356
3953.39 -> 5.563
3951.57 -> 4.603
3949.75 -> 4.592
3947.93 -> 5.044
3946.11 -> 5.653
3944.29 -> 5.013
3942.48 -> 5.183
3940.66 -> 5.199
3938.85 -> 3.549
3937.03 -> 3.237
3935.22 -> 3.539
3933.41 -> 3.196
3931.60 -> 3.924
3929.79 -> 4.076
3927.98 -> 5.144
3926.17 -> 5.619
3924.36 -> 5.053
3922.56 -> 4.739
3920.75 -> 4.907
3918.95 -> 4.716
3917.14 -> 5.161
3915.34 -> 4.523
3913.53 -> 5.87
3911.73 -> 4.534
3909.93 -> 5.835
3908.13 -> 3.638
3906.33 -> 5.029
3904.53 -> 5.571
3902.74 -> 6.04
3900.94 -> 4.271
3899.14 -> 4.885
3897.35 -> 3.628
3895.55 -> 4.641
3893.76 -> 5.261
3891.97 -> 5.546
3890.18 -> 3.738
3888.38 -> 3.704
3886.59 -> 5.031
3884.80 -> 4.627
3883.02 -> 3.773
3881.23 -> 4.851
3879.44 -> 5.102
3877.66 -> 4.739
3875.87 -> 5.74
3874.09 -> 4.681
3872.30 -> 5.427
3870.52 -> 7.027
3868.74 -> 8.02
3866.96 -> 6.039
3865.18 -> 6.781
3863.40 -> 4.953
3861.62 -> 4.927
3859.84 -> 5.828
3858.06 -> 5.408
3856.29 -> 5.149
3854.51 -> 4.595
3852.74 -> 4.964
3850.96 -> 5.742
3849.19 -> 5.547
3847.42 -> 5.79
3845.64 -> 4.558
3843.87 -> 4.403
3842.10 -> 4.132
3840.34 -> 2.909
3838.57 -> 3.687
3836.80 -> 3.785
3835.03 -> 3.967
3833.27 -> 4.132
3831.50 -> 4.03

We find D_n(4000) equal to 1.18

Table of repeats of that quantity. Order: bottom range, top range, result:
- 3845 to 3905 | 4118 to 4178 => 1.19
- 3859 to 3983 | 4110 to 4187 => 1.23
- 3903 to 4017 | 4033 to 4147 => 1.16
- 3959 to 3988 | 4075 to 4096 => 1.24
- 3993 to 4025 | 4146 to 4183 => 1.07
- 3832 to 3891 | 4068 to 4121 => 1.19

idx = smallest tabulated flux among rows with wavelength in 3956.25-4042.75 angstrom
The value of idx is 3.102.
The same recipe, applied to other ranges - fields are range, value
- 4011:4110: 4.122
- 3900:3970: 3.196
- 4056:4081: 4.935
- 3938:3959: 3.549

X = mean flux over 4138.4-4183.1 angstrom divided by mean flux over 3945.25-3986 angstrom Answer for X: 1.12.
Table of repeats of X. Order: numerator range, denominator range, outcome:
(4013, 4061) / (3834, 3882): 1.05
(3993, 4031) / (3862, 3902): 1.06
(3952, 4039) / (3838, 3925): 1.02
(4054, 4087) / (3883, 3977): 1.19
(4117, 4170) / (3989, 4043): 1.01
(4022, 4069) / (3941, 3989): 1.12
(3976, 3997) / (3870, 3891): 1.08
